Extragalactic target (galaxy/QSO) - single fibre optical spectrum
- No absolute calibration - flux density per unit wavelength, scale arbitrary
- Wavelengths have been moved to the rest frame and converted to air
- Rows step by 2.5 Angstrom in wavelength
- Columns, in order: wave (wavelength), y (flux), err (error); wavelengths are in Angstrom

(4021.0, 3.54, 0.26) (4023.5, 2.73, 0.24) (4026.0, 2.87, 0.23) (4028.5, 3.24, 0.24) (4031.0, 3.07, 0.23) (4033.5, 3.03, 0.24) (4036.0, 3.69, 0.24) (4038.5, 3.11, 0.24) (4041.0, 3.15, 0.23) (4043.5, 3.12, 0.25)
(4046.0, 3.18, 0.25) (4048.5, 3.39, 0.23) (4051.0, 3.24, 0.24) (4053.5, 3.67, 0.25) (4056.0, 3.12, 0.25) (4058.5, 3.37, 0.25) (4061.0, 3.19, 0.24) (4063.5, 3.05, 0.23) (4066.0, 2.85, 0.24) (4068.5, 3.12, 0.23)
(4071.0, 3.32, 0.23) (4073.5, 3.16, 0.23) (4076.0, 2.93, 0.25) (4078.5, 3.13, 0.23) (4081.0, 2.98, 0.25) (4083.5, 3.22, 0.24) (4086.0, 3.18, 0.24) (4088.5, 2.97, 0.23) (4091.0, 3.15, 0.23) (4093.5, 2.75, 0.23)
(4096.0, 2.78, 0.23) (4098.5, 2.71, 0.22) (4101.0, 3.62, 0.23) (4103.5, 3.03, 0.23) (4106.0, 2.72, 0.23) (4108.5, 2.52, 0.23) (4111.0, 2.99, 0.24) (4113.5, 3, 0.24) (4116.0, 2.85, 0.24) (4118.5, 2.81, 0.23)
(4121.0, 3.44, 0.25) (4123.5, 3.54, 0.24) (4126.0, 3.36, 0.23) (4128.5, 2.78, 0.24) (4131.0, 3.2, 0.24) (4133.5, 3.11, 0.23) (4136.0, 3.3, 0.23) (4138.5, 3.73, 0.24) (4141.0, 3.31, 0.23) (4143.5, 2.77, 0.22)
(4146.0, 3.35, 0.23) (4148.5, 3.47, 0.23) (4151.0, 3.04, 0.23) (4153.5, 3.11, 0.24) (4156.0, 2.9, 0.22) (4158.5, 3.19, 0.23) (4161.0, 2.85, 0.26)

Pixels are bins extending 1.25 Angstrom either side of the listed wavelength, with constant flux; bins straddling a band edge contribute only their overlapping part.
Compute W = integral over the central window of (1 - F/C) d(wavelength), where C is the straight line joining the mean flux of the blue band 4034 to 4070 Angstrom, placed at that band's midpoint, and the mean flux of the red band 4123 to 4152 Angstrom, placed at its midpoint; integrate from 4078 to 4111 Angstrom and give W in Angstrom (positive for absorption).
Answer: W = 2.61 Angstrom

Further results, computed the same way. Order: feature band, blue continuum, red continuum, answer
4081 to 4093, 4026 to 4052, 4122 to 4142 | 0.59 Angstrom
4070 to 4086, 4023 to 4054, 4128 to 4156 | 0.34 Angstrom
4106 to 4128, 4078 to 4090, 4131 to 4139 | 1.41 Angstrom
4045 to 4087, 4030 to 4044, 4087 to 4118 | -1.41 Angstrom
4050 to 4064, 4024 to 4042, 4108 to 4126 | -0.72 Angstrom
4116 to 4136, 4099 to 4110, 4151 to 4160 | -1.11 Angstrom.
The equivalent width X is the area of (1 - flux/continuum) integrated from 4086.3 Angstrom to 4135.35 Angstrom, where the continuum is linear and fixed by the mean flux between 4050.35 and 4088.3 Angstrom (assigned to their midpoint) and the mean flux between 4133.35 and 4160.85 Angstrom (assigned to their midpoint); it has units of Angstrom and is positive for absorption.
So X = 2.4 Angstrom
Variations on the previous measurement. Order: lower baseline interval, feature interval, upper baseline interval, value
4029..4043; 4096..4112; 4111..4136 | 1.1 Angstrom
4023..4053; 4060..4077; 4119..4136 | 0.5 Angstrom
